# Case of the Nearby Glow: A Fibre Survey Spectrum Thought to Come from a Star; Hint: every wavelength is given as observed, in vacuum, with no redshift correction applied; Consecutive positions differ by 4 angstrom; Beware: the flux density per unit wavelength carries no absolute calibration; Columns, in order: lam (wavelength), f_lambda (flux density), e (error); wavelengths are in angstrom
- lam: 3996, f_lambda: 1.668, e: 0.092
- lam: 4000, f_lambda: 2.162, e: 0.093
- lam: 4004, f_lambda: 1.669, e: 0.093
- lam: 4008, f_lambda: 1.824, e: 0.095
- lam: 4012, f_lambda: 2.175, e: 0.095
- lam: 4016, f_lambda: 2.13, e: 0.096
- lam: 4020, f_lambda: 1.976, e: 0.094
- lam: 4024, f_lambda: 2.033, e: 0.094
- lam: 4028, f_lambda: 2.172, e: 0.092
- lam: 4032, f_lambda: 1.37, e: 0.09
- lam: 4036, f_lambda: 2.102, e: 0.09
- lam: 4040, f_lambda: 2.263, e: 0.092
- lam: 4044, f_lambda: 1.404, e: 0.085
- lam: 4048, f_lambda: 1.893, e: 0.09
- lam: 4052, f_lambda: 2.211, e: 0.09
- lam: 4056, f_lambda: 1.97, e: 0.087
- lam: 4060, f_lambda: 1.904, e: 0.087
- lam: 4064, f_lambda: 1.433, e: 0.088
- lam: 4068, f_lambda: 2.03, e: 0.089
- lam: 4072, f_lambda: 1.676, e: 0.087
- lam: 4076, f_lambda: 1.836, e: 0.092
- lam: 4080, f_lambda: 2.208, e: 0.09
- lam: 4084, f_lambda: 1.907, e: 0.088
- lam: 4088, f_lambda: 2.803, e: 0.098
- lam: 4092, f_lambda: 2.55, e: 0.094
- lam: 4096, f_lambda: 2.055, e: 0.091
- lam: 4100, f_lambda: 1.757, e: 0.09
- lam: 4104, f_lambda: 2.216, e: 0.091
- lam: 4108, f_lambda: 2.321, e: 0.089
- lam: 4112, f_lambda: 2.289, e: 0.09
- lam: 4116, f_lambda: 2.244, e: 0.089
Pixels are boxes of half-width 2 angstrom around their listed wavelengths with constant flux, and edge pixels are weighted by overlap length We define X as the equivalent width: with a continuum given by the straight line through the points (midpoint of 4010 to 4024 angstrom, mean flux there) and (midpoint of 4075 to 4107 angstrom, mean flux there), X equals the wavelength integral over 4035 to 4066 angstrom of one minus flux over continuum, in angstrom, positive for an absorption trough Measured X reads 3.5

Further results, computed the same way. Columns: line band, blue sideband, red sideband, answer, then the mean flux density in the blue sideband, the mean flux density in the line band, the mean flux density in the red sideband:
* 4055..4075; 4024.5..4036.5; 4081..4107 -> 2.56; 1.87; 1.8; 2.22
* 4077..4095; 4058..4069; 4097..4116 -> -3.19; 1.77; 2.32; 2.15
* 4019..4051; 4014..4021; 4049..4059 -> 2.32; 2.06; 1.91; 2.05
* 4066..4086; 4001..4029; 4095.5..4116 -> 1.57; 2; 1.93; 2.14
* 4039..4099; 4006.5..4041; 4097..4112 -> 1.97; 2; 2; 2.12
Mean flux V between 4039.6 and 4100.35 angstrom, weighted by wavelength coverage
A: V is 1.99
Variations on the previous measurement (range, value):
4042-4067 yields 1.81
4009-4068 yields 1.93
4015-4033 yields 1.96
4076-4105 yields 2.19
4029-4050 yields 1.82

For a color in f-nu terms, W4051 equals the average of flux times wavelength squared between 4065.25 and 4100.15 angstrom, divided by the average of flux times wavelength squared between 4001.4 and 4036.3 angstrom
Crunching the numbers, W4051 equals 1.1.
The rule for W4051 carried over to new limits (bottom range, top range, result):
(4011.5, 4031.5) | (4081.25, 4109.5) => 1.13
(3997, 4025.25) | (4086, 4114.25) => 1.20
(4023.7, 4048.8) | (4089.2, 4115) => 1.22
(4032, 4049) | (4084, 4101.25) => 1.26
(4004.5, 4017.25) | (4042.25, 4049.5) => 0.84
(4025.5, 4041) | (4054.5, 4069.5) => 0.94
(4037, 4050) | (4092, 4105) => 1.14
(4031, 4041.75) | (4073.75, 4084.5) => 1.04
